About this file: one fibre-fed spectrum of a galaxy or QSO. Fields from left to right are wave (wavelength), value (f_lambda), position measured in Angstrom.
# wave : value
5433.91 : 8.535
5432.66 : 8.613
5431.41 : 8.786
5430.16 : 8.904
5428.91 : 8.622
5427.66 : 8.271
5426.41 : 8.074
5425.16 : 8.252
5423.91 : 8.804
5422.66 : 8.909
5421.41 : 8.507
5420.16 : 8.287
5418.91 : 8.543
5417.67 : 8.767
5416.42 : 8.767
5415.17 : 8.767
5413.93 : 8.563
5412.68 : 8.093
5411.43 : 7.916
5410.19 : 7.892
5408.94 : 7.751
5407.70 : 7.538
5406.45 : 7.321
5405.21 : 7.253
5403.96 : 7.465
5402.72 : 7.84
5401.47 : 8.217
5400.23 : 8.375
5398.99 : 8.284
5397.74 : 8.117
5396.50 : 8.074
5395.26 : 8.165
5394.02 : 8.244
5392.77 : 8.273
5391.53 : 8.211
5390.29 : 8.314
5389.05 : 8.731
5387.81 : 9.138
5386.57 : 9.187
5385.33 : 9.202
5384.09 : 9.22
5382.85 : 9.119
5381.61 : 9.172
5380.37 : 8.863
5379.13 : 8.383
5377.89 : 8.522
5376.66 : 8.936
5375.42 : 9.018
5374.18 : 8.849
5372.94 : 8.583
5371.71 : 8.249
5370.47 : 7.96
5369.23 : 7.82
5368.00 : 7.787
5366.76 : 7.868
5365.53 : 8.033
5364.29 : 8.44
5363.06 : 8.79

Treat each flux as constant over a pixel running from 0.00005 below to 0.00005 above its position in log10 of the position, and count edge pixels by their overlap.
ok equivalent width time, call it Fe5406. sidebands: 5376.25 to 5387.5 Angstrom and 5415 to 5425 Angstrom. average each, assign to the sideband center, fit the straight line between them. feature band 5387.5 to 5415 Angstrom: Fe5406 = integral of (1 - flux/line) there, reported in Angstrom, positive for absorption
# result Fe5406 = 2.3 Angstrom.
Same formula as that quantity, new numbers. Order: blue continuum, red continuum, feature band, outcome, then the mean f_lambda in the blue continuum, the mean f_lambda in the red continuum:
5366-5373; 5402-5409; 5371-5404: -3.4 Angstrom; 8.01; 7.52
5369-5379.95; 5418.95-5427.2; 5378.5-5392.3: -0.6 Angstrom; 8.51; 8.46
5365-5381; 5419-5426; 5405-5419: 0.6 Angstrom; 8.38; 8.53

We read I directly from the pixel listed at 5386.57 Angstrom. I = 9.187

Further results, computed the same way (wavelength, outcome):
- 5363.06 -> 8.79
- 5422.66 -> 8.909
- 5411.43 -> 7.916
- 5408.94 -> 7.751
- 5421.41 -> 8.507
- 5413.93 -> 8.563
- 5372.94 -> 8.583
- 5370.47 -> 7.96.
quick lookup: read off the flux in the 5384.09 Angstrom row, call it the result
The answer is 9.22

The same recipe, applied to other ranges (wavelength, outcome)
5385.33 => 9.202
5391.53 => 8.211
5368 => 7.787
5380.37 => 8.863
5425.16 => 8.252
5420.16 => 8.287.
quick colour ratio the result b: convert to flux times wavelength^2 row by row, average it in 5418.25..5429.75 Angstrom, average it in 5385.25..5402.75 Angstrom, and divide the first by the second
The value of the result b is 1.02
